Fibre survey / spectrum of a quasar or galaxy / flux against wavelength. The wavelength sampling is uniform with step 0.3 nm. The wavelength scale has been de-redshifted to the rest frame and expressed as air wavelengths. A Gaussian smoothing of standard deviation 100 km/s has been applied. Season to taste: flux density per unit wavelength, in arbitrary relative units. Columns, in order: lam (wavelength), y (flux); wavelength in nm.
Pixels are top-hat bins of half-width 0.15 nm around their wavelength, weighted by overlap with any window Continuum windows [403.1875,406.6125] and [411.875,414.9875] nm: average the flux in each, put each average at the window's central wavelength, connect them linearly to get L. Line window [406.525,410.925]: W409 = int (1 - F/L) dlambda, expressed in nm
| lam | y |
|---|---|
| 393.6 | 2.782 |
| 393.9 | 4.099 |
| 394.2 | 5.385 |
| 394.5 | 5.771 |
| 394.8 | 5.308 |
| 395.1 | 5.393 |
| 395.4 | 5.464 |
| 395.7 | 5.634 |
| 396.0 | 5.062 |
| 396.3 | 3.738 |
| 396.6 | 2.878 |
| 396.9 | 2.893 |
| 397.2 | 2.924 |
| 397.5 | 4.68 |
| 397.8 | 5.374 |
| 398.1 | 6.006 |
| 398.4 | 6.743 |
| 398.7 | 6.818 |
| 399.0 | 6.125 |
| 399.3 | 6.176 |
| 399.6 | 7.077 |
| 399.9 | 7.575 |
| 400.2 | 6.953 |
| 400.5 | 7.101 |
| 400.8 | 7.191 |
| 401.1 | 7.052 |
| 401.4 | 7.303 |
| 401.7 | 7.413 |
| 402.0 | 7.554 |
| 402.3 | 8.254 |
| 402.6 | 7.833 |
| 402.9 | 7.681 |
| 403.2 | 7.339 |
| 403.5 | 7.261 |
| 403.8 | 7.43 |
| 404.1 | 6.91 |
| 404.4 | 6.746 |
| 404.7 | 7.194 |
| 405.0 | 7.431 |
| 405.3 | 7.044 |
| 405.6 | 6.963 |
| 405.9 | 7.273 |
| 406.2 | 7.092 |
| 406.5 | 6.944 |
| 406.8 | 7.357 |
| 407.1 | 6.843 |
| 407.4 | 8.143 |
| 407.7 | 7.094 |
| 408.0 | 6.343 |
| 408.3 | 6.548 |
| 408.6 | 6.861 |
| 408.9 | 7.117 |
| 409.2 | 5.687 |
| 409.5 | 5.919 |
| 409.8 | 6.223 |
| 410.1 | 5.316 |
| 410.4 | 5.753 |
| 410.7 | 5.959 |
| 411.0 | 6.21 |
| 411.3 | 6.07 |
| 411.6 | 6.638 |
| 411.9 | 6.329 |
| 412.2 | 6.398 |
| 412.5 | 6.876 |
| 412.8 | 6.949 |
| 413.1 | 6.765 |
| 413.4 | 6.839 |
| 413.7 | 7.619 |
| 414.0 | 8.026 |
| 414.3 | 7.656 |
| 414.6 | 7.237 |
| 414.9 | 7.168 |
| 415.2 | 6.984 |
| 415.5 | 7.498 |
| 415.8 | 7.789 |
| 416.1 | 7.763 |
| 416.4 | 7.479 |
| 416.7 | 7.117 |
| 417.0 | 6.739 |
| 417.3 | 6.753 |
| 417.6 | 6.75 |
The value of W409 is 0.37 nm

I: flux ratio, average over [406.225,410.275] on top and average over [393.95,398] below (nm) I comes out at 1.4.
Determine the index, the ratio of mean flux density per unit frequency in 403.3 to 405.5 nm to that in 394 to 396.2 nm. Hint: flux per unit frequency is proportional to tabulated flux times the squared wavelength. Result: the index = 1.40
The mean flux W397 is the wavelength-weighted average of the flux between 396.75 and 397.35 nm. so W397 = 2.91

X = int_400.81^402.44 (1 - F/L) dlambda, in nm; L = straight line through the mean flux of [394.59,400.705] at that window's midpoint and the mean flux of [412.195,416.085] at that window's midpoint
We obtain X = -0.424 nm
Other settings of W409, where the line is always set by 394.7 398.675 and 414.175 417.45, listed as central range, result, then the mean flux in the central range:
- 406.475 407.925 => -0.252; 7.26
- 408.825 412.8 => 0.266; 6.2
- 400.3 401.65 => -0.448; 7.17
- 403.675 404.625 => -0.204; 7.03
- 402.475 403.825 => -0.441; 7.51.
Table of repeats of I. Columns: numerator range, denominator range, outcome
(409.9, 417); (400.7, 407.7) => 0.94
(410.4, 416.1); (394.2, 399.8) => 1.32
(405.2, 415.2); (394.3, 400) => 1.27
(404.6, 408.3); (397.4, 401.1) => 1.09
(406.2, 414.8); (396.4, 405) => 1.03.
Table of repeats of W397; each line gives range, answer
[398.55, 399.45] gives 6.37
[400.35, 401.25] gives 7.11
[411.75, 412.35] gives 6.36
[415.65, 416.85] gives 7.54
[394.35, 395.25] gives 5.49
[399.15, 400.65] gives 6.98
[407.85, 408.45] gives 6.45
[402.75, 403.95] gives 7.43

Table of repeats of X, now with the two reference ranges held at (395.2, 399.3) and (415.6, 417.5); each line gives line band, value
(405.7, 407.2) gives -0.25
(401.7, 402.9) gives -0.47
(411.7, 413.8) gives 0.01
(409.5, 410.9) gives 0.15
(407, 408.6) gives -0.19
